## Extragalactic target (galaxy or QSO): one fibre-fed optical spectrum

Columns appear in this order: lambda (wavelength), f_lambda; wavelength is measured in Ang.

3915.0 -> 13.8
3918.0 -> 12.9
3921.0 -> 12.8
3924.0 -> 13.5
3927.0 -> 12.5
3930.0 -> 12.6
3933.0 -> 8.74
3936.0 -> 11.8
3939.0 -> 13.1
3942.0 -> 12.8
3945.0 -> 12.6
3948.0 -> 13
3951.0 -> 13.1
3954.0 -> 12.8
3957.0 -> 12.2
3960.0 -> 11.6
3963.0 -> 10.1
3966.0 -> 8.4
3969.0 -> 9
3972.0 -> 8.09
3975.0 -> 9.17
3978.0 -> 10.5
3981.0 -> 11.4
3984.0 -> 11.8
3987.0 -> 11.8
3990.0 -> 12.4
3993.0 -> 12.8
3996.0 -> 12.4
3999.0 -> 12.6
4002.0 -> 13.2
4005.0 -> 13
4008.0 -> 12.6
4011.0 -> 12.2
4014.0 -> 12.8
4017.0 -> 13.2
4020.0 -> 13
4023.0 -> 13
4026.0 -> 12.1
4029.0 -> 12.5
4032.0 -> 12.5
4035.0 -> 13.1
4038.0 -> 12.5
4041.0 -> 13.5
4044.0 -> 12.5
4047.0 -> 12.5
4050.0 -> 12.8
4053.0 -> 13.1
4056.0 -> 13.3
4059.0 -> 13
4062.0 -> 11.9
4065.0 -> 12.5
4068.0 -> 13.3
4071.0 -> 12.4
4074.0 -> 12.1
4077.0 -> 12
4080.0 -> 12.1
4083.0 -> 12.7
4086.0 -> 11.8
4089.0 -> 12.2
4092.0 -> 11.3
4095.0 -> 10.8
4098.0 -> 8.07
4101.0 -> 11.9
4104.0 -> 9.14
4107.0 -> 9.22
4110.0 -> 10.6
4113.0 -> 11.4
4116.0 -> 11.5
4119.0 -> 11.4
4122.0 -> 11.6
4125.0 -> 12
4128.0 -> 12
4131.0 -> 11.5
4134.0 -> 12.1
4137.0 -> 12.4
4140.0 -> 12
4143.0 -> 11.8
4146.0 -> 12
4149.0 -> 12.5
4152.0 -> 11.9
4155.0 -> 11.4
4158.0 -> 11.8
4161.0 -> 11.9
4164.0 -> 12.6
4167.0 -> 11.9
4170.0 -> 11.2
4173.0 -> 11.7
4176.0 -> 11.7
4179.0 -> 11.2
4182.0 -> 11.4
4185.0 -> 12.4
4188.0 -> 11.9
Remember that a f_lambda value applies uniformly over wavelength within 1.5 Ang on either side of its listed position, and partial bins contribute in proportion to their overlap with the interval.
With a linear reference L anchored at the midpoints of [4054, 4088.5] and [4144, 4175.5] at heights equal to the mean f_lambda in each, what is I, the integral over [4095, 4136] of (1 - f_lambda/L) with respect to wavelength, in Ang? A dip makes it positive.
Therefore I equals 4.0 Ang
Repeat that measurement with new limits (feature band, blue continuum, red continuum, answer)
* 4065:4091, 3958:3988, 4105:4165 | -2.8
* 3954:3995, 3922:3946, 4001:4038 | 5.5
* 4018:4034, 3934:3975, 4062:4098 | -1.4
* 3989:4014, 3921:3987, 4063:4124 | -2.7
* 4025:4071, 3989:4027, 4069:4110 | -2.9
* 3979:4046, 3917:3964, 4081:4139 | -4.1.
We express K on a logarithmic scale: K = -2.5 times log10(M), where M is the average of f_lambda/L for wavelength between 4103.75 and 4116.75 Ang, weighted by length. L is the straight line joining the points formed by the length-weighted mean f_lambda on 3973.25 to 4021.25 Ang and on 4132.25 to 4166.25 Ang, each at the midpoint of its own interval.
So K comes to 0.16 mag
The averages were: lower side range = 12.2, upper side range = 12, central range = 10.4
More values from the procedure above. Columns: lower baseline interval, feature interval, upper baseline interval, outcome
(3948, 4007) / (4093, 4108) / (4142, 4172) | 0.187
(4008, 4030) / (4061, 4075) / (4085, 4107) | -0.101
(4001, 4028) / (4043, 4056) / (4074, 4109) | -0.071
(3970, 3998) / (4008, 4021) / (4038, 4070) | -0.079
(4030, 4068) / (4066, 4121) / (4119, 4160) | 0.093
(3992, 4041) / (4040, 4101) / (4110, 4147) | 0.009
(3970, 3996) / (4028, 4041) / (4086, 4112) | -0.181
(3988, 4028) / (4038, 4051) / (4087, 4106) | -0.085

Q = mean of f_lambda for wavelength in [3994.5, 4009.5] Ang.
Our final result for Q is 12.8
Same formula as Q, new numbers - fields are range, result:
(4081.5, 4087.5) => 12.2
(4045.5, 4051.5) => 12.7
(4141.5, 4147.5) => 11.9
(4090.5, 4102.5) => 10.5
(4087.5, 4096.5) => 11.4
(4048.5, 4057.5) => 13.1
